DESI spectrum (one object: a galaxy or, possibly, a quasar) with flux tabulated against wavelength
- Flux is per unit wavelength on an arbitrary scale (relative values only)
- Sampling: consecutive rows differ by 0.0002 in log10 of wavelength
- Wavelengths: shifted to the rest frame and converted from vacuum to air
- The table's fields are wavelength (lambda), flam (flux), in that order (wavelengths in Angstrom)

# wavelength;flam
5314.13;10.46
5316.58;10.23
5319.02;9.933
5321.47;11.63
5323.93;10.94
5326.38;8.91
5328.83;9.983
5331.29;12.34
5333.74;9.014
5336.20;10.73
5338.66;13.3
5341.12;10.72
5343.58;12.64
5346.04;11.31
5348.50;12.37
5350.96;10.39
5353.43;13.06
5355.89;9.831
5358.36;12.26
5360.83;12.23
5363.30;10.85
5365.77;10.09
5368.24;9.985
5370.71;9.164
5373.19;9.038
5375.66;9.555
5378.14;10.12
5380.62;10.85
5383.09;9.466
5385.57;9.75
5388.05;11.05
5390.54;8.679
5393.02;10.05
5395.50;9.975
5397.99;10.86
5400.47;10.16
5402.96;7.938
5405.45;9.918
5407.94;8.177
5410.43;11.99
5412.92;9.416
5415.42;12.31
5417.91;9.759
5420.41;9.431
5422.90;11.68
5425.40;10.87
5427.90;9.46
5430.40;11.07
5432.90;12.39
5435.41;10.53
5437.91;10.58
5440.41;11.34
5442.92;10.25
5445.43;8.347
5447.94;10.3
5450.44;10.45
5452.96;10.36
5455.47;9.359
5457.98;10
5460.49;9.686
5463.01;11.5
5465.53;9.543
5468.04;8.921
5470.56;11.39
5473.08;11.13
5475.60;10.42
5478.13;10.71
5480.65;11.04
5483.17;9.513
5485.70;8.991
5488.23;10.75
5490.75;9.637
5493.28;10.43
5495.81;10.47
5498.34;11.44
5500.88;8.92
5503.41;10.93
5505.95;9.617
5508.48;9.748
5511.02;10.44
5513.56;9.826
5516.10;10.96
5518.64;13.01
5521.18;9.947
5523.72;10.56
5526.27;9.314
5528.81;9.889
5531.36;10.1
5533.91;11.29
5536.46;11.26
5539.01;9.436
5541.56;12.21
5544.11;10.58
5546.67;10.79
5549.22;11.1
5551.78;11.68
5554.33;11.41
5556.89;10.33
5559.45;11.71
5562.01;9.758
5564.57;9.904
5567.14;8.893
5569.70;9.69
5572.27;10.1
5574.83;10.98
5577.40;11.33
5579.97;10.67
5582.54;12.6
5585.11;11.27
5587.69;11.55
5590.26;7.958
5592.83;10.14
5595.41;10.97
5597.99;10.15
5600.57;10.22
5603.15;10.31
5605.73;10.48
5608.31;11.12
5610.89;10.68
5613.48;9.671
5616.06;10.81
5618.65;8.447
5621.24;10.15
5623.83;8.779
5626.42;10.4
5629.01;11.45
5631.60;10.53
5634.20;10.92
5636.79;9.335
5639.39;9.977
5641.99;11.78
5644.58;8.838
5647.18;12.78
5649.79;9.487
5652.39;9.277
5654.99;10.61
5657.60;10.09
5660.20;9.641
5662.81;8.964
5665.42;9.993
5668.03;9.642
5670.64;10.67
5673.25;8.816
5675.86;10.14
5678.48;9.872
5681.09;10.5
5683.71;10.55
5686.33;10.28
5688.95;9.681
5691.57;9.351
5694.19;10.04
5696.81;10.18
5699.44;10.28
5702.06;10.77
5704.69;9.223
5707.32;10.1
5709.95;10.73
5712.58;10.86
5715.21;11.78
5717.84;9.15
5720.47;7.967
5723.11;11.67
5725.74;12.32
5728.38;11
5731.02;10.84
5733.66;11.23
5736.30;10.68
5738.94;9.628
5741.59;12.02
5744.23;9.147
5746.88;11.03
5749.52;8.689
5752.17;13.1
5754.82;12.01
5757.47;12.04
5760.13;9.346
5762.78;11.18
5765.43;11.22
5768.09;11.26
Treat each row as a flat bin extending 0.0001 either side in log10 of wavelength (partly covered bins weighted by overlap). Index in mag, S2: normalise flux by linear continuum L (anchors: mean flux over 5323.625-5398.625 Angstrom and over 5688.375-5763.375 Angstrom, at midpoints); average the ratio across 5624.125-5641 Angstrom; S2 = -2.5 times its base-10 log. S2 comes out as 0.02 mag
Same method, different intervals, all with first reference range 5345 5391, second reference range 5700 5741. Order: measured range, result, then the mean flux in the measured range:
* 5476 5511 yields 0.039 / 10.2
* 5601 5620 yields 0.035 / 10.2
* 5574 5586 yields -0.083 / 11.4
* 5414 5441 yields -0.029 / 10.8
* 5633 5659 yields 0.026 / 10.3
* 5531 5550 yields -0.033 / 10.9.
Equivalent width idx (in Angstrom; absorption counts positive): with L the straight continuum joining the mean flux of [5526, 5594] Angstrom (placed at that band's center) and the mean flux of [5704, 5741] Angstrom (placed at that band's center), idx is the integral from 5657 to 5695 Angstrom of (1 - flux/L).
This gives 2.5 Angstrom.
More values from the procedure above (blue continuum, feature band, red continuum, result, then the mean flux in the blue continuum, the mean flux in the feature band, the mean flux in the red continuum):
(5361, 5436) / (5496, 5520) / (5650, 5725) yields -1.0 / 10.2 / 10.5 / 10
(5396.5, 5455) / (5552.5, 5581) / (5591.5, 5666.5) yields -0.6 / 10.3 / 10.5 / 10.2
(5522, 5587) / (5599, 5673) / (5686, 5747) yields 2.7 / 10.7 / 10.2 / 10.4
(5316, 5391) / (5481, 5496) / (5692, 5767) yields 0.9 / 10.7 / 10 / 10.6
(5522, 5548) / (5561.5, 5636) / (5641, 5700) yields -0.3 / 10.5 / 10.3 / 10.1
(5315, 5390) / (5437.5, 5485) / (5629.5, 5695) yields 1.1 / 10.7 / 10.2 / 10.1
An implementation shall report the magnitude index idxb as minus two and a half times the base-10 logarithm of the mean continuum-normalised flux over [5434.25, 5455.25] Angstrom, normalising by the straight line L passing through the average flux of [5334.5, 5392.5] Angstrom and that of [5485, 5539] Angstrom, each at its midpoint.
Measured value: 0.031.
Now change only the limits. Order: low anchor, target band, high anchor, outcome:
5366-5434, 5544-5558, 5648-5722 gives -0.10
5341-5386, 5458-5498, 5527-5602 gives 0.04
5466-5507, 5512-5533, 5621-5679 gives -0.03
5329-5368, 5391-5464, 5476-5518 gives 0.05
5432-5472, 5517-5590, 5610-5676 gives -0.06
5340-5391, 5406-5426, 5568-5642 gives 0.02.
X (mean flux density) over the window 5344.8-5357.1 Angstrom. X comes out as 11.4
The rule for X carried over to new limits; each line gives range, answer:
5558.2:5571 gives 9.98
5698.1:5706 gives 10.1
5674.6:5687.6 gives 10.3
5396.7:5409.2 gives 9.41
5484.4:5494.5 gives 9.95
